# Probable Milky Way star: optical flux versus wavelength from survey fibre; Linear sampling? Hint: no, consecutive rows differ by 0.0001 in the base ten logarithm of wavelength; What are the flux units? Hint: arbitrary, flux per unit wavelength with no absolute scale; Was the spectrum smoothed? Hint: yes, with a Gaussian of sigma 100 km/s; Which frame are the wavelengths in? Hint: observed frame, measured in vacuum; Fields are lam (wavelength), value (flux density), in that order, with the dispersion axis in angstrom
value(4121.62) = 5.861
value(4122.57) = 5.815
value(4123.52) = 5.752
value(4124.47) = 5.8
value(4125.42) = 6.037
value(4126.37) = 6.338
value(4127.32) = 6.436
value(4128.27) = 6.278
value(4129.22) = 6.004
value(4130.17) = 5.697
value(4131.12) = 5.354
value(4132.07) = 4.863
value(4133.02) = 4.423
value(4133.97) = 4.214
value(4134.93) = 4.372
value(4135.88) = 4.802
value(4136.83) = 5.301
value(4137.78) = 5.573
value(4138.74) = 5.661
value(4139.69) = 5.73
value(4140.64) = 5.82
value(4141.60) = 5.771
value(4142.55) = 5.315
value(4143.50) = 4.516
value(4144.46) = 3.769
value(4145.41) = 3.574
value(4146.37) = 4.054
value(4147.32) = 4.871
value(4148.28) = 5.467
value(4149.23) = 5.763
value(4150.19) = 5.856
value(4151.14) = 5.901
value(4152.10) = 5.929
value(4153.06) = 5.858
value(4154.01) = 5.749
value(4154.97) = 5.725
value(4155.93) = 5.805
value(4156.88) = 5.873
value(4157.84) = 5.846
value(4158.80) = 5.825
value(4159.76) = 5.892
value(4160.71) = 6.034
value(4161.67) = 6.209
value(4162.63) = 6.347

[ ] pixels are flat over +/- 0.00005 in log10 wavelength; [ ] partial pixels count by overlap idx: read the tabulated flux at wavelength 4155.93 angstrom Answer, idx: 5.805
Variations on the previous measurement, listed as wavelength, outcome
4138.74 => 5.661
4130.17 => 5.697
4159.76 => 5.892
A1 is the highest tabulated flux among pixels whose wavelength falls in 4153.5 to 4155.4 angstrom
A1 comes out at 5.749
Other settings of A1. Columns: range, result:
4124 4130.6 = 6.436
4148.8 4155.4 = 5.929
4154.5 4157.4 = 5.873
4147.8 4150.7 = 5.856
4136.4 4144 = 5.82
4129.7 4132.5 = 5.697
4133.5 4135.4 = 4.372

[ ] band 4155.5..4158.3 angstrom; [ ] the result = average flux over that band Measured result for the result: 5.85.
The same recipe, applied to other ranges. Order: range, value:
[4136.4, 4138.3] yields 5.43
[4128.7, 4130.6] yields 5.87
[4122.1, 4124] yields 5.78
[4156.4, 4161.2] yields 5.9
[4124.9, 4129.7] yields 6.22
